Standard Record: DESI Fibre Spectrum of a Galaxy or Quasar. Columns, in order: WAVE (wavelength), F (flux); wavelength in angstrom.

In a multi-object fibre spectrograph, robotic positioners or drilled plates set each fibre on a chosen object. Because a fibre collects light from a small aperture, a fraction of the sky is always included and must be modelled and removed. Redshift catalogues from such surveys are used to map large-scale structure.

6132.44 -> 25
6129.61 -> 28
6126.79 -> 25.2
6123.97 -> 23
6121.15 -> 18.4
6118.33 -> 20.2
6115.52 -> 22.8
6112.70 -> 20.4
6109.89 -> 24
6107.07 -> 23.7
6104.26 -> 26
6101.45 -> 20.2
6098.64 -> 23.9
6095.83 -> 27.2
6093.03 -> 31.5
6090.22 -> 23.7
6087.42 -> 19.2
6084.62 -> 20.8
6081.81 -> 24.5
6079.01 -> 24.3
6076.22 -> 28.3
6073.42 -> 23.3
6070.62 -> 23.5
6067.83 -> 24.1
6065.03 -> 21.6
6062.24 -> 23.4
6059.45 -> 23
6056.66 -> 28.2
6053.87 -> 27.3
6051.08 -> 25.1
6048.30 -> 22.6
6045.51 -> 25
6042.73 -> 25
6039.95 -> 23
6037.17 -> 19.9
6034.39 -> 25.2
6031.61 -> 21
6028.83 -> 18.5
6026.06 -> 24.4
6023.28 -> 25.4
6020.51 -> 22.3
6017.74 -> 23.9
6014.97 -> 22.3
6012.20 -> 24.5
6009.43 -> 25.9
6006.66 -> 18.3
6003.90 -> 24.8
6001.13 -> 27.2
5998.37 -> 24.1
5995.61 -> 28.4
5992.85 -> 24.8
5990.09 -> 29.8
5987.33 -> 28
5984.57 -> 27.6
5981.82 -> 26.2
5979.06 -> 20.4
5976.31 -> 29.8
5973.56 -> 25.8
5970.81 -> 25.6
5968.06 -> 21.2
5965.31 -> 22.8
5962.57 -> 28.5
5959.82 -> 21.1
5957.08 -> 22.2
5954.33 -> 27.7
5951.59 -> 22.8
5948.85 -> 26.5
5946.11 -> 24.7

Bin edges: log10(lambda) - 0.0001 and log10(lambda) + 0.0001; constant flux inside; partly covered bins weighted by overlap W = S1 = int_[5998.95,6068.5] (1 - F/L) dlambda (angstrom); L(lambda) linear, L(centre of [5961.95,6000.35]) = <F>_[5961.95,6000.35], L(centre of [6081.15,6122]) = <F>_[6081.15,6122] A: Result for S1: 2.8 angstrom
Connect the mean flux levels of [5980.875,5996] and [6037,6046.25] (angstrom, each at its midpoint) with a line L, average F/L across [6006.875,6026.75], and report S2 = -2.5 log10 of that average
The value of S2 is 0.07 mag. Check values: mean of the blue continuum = 27.4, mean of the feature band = 23.7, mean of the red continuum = 23.6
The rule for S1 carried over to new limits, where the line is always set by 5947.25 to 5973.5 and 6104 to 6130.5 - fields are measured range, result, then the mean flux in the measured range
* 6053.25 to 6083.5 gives -1.5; 24.6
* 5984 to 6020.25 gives -1.9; 25.2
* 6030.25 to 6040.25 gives 0.6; 22.2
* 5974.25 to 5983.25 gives -0.5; 25.5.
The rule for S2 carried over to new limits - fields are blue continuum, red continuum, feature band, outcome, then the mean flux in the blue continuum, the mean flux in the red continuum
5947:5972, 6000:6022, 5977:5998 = -0.11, 24.3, 23.6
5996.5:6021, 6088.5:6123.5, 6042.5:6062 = -0.06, 23.8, 23.4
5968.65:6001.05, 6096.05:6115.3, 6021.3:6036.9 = 0.12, 26.3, 23.3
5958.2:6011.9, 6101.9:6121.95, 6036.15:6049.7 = 0.03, 25.2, 22.2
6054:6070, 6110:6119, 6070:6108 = -0.06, 24.3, 21.6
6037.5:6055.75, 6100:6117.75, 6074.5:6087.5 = -0.01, 24.5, 22.7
